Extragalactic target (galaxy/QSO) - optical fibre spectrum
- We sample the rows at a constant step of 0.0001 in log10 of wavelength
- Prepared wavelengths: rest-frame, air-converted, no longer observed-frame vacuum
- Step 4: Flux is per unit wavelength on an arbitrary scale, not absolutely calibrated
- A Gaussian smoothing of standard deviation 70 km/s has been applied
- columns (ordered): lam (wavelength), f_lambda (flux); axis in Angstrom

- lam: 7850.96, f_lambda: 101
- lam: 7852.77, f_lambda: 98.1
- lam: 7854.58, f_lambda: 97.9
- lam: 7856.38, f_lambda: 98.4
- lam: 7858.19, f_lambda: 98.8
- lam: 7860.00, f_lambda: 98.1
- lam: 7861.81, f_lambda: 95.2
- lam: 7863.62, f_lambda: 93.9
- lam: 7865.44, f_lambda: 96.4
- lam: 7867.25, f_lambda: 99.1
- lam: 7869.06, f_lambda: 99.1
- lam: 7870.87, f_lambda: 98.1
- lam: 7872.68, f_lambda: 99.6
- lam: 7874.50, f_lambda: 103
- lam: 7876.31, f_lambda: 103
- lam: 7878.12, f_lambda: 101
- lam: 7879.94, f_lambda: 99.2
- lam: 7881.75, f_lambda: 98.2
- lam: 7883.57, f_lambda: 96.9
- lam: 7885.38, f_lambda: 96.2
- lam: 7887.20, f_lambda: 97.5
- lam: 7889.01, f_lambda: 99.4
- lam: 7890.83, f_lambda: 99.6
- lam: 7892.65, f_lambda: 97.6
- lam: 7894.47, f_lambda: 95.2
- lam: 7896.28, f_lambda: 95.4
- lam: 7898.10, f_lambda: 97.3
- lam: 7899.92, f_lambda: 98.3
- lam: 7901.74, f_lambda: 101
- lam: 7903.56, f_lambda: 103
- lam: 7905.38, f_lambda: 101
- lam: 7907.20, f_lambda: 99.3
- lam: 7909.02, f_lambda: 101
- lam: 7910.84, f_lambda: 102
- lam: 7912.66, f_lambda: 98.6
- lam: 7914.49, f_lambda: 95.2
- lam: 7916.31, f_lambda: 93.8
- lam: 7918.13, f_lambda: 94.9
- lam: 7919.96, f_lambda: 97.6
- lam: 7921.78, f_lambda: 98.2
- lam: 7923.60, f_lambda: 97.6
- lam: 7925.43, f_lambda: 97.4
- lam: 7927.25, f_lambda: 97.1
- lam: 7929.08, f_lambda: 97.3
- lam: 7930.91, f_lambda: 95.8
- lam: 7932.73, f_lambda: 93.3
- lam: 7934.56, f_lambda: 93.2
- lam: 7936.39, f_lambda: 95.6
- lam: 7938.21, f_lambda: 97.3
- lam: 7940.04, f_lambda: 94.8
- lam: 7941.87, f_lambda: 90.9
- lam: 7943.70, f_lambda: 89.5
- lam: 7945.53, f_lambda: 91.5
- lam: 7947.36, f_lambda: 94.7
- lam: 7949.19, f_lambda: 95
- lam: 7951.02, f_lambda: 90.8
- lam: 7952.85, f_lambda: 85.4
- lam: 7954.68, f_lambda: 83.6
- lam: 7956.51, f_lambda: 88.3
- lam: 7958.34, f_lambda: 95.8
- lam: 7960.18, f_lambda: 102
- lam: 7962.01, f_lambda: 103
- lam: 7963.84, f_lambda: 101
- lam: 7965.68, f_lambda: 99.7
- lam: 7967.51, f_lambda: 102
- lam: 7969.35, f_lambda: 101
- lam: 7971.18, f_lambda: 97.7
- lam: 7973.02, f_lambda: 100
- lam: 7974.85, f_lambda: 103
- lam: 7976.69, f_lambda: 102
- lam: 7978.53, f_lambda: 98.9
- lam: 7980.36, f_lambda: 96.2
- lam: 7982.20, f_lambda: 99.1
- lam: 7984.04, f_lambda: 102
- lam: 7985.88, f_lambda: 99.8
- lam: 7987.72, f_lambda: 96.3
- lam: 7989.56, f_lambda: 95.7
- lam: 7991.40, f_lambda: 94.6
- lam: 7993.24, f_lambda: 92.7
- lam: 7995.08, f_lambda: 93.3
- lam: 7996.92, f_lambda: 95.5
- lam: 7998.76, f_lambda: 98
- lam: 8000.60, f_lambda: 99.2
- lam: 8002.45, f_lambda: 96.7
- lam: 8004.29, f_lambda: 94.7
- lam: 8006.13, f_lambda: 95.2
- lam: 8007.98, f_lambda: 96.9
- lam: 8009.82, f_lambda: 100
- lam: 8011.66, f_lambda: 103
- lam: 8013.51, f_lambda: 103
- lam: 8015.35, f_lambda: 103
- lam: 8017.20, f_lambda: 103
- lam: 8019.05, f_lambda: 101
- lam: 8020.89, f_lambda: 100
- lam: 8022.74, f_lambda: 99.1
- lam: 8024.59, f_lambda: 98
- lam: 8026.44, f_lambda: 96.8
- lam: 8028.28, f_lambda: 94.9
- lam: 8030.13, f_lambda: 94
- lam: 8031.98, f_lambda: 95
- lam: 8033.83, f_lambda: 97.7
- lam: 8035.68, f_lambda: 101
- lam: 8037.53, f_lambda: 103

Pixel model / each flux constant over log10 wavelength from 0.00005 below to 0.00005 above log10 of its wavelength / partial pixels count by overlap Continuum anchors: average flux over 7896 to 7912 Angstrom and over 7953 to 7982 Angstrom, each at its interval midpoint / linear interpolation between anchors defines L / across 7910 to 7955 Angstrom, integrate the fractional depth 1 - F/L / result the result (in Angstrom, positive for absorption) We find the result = 2.1 Angstrom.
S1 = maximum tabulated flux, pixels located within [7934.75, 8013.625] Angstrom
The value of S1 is 103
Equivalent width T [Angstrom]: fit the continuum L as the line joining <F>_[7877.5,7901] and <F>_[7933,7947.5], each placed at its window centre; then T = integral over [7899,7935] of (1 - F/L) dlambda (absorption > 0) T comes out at -0.9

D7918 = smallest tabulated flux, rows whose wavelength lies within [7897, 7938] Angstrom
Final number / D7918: 93.2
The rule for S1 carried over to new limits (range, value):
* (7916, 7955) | 98.2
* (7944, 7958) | 95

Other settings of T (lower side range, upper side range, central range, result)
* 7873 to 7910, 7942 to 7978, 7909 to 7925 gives 0.09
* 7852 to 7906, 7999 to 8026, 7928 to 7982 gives 1.70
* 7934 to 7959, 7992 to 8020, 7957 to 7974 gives -1.09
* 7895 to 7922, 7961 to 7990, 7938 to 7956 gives 1.49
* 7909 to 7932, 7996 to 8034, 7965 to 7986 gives -0.48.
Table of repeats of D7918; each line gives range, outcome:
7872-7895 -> 95.2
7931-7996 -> 83.6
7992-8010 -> 92.7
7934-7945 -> 89.5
